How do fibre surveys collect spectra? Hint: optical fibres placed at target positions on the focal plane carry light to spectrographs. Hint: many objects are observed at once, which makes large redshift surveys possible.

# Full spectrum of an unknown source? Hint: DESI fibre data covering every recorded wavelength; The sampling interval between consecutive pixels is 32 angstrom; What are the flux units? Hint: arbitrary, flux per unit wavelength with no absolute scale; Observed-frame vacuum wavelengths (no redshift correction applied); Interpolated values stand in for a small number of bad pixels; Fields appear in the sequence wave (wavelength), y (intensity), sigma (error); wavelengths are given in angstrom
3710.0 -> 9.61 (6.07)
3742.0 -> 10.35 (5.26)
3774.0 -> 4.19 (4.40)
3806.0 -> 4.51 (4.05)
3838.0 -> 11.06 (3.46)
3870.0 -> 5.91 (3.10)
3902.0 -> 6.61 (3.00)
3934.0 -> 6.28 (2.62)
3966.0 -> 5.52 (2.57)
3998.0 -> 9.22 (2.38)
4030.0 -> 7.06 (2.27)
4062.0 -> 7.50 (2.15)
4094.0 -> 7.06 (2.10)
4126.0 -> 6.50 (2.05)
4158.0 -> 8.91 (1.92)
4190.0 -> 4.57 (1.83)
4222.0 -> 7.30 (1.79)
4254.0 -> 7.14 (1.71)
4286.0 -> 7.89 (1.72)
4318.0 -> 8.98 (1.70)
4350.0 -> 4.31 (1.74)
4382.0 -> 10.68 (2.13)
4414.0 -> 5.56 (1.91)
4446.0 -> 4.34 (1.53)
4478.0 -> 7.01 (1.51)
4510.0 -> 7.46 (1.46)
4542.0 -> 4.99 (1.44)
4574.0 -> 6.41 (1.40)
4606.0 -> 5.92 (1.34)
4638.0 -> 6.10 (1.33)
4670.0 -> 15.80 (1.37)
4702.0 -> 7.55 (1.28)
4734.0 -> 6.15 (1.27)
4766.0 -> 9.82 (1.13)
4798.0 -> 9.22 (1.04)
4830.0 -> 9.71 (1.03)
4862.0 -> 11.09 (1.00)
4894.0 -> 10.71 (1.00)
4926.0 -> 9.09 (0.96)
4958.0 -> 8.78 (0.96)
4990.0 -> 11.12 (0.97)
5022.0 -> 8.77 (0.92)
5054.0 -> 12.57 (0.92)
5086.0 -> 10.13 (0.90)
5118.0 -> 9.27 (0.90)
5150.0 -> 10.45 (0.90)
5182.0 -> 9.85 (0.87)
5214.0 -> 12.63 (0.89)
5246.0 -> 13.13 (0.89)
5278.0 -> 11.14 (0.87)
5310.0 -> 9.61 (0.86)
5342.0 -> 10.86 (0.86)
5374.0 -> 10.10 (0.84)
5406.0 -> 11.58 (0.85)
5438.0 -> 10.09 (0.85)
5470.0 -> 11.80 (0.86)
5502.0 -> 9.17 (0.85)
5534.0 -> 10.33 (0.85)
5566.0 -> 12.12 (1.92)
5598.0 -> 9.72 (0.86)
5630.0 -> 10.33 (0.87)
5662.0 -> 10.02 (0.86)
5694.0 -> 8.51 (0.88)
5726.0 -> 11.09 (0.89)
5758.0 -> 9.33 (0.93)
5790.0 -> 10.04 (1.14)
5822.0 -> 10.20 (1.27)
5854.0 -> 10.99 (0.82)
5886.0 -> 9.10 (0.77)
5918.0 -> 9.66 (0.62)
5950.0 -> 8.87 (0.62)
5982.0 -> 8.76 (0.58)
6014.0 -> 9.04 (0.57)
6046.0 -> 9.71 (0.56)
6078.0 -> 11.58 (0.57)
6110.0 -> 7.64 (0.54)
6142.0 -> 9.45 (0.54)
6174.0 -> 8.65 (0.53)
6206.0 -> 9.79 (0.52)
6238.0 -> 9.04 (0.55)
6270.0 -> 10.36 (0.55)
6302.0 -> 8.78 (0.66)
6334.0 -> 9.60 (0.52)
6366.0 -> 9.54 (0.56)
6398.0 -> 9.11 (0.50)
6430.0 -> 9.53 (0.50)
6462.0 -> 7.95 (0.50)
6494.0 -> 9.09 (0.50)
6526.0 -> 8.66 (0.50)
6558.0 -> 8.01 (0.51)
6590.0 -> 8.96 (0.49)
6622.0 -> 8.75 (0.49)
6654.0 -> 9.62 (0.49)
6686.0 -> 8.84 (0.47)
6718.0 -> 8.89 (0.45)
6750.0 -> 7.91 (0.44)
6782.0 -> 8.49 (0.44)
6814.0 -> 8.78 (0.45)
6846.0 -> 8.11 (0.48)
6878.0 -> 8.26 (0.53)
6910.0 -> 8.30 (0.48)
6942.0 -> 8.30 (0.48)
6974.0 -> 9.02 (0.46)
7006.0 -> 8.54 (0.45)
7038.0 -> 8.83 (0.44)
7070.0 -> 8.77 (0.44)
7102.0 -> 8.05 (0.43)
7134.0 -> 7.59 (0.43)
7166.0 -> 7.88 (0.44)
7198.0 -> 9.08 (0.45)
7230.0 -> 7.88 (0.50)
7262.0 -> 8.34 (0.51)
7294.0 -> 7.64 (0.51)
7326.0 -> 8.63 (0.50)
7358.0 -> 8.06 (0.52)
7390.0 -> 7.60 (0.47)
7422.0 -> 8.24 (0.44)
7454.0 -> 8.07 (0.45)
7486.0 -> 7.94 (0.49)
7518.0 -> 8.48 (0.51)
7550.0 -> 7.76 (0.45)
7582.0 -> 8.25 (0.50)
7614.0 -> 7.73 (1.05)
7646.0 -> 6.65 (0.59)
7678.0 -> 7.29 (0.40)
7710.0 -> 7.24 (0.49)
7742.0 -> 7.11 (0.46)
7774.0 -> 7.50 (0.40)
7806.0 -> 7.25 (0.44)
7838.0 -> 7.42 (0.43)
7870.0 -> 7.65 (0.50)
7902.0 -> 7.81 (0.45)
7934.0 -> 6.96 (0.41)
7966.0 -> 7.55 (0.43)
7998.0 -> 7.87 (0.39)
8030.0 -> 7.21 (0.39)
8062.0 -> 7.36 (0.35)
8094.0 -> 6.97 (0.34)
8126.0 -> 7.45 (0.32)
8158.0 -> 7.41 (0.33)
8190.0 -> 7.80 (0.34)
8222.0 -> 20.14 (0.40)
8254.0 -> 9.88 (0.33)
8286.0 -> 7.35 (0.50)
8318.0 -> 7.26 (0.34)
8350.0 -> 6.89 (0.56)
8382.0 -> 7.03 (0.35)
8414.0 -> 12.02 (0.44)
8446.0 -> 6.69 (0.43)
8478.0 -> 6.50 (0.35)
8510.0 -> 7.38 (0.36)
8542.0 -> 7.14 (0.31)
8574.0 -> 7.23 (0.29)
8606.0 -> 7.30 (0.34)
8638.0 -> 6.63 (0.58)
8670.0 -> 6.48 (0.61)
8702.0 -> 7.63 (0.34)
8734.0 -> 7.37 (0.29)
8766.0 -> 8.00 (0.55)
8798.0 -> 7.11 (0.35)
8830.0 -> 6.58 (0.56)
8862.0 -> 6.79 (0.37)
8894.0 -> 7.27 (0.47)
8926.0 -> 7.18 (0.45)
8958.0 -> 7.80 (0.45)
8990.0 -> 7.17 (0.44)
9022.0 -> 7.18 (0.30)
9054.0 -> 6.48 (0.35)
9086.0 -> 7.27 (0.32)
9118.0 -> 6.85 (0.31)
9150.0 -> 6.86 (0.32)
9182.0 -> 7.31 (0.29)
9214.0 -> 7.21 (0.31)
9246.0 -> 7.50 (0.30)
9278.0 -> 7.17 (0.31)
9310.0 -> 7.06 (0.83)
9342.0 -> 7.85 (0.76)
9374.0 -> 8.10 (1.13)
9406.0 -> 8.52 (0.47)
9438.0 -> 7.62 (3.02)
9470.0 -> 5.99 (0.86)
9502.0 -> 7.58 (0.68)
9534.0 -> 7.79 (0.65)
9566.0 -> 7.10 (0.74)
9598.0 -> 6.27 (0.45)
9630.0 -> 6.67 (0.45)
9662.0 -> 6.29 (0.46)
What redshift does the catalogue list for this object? 0.251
